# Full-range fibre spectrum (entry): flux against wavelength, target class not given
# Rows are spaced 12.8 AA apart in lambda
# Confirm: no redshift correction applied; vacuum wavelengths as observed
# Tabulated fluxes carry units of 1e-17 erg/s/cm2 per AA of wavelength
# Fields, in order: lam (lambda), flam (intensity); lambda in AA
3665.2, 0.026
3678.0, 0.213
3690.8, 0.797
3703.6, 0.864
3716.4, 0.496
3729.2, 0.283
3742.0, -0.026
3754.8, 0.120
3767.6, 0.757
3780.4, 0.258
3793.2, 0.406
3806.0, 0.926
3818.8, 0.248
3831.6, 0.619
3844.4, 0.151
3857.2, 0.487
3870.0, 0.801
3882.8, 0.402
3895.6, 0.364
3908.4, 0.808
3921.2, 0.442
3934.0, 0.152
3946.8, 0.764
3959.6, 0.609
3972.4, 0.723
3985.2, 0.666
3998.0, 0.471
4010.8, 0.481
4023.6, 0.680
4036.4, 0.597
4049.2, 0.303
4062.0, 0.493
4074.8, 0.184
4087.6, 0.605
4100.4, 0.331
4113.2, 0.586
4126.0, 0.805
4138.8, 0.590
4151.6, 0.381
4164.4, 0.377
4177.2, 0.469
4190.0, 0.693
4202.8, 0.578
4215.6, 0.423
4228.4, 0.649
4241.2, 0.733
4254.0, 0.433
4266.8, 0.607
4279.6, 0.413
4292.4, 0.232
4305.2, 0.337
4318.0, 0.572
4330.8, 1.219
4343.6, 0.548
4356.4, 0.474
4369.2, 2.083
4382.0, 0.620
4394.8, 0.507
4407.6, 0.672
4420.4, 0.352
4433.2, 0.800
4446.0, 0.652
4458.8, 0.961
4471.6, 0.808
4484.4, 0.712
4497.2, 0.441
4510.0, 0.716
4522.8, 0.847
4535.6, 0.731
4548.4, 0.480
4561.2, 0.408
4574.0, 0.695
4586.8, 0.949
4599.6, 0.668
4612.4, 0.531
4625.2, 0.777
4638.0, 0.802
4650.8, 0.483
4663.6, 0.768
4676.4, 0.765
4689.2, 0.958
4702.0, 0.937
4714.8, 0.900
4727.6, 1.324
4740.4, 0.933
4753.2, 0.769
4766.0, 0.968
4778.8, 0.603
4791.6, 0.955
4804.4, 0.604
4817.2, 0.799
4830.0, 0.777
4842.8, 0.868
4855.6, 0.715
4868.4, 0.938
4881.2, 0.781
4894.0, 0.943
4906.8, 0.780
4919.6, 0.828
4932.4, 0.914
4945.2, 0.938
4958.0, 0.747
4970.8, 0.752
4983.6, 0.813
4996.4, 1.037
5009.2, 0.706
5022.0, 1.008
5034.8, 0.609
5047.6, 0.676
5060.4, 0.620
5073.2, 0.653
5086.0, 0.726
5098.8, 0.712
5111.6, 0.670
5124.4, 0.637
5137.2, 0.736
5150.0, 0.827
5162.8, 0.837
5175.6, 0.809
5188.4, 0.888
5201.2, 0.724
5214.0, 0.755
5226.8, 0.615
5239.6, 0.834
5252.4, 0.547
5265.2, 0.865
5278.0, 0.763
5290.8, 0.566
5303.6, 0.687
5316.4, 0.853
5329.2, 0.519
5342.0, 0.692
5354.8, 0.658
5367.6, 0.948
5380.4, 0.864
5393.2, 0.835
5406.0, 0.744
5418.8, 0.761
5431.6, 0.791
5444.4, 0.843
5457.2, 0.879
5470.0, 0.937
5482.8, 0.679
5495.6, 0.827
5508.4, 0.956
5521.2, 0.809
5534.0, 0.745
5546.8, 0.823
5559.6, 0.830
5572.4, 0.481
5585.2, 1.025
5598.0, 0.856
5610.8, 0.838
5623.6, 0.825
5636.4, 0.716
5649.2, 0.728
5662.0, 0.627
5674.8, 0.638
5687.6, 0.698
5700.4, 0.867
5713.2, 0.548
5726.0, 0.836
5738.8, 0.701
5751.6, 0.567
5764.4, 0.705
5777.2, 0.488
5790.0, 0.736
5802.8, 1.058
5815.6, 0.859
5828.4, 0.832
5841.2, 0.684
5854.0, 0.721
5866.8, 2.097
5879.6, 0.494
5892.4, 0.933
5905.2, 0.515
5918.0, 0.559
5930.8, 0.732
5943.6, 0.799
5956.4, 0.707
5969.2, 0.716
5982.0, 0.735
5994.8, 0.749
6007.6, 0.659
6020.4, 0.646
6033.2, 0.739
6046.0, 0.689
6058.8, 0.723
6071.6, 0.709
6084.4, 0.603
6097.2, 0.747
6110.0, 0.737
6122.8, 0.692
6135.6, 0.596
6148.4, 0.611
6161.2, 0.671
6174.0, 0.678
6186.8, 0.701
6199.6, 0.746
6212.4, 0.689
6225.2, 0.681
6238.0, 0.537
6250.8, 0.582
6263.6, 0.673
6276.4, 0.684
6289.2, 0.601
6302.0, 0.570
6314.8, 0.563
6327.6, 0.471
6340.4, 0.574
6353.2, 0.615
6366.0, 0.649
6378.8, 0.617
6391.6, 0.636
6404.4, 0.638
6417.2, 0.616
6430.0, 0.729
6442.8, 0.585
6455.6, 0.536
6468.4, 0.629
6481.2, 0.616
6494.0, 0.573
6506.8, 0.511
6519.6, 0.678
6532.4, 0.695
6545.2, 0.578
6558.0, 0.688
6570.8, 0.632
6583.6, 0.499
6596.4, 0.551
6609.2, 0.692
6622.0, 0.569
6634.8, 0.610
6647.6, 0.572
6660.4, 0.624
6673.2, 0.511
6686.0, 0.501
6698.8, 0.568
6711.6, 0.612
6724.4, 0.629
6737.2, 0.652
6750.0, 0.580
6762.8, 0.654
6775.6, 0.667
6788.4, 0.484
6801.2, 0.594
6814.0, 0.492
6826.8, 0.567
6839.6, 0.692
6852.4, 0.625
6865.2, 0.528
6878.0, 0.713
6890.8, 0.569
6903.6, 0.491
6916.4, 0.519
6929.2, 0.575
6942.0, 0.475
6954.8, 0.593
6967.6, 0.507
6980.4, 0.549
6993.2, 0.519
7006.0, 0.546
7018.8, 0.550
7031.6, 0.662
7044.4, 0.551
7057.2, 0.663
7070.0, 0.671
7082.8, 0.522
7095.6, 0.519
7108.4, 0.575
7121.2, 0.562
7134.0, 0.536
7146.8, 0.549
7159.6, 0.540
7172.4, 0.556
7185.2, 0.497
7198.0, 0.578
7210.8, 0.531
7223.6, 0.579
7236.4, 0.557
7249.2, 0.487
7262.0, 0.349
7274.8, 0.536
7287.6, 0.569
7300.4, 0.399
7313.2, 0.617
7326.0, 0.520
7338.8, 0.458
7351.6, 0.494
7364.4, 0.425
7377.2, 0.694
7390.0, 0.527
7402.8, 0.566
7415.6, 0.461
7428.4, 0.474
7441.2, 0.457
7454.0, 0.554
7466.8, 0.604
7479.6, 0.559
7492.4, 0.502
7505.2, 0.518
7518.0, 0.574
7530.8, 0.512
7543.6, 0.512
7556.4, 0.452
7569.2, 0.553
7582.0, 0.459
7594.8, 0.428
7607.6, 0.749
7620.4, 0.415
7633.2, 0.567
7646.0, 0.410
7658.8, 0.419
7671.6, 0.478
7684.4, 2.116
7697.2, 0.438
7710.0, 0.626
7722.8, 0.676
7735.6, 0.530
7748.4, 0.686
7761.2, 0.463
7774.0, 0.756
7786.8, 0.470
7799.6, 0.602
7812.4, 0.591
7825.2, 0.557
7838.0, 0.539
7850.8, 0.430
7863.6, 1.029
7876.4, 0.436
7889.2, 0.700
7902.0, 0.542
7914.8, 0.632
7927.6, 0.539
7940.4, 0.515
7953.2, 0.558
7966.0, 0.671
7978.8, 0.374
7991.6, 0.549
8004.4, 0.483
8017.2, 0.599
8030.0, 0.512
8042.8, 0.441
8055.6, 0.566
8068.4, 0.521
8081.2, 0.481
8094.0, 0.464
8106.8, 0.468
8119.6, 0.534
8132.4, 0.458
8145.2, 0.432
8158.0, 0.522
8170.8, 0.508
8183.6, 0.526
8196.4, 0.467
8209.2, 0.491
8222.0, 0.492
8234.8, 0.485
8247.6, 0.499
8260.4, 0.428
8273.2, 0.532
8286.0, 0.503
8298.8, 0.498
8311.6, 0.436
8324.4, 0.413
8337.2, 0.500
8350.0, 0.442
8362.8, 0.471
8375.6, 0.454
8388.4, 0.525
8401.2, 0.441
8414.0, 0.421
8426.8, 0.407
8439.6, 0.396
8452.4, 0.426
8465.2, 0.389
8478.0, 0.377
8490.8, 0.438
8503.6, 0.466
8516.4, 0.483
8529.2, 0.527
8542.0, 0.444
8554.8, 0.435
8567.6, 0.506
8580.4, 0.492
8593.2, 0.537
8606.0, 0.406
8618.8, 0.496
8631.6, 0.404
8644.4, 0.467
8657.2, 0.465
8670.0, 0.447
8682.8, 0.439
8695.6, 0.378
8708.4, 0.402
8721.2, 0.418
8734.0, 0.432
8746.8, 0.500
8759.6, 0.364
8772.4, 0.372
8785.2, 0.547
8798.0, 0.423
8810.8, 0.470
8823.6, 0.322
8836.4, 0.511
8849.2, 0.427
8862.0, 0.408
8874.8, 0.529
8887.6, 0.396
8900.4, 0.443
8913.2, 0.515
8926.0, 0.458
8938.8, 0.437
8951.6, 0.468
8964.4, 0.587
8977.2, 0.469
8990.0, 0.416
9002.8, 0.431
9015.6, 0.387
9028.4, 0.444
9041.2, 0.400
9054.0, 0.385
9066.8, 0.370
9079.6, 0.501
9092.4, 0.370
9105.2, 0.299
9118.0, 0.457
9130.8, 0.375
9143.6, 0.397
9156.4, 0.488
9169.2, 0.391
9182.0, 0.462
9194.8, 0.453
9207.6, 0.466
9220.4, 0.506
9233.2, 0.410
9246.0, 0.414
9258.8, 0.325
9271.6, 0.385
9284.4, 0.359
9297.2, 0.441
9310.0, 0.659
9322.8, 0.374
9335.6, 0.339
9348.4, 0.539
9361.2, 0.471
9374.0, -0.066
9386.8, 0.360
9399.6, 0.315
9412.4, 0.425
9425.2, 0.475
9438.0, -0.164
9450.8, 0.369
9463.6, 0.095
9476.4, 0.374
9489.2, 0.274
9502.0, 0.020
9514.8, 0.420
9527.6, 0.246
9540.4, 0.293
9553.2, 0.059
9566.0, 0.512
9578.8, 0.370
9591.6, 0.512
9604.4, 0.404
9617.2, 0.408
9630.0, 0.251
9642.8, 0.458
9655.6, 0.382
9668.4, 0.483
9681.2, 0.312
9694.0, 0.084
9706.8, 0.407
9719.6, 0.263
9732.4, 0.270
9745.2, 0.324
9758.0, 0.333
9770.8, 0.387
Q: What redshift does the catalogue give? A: 0.17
